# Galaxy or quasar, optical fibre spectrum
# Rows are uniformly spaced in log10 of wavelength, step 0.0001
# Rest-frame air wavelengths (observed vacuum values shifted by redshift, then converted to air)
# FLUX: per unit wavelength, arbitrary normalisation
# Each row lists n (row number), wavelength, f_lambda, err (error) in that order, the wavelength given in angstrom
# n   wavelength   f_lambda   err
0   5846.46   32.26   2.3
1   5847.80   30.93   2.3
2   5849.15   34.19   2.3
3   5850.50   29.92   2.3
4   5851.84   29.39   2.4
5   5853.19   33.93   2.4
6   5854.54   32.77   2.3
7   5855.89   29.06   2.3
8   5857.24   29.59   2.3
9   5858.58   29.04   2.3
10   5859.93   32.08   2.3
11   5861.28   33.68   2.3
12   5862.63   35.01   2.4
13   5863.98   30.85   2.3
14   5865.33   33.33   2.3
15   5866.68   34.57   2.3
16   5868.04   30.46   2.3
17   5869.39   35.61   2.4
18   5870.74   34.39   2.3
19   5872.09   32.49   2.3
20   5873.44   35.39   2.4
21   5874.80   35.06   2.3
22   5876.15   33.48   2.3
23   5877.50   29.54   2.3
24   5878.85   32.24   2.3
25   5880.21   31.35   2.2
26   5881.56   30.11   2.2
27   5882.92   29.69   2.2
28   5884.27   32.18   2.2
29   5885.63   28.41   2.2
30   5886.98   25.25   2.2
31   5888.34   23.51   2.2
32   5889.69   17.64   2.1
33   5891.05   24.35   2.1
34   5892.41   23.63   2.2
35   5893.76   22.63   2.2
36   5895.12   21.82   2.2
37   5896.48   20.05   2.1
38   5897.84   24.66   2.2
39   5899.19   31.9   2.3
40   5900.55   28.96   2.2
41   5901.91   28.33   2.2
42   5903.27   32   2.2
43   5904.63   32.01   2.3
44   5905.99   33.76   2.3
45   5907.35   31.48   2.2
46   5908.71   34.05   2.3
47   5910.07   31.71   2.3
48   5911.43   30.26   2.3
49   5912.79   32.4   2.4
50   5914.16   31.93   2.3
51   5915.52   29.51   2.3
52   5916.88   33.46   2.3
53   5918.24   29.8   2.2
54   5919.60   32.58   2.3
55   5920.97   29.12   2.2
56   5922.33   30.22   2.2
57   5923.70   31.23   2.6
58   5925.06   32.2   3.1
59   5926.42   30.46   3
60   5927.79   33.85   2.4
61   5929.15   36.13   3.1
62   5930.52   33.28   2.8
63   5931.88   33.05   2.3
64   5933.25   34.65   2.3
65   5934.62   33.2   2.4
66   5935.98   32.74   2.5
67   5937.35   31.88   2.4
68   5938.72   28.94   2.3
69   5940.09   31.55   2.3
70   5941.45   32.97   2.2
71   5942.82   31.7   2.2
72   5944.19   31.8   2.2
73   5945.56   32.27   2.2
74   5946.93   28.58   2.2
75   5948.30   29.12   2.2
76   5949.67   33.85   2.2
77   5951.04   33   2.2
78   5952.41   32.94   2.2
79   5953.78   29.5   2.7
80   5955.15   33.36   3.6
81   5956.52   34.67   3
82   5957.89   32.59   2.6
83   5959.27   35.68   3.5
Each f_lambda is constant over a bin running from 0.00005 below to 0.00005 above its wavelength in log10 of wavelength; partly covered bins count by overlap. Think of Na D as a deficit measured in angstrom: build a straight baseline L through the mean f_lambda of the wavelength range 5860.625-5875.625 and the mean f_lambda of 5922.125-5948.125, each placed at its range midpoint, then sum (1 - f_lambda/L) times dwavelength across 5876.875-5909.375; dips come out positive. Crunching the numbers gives 5.11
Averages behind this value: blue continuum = 33.7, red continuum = 32.1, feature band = 27.9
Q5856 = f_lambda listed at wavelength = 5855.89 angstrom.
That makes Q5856 29.06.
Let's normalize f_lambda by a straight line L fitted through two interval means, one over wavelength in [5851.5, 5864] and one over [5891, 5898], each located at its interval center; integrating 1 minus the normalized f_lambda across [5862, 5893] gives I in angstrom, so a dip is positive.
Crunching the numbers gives -4.07 angstrom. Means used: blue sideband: 31.6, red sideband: 22.6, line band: 30.4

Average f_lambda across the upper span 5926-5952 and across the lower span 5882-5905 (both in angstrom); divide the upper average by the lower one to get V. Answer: 1.23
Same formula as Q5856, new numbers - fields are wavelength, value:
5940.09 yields 31.55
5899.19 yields 31.9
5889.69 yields 17.64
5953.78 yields 29.5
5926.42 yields 30.46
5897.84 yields 24.66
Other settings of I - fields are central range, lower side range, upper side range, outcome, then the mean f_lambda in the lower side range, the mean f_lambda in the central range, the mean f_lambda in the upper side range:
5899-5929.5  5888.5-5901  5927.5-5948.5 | -4.43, 23.9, 31.6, 32.3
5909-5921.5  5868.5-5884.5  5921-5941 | 0.42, 32.6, 31.3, 32.3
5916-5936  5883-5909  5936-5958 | -1.65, 27.2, 32.4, 31.8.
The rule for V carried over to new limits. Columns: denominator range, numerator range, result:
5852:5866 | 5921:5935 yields 1.03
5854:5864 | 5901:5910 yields 1.01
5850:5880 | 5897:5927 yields 0.96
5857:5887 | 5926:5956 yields 1.00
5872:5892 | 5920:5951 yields 1.09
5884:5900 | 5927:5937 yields 1.38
